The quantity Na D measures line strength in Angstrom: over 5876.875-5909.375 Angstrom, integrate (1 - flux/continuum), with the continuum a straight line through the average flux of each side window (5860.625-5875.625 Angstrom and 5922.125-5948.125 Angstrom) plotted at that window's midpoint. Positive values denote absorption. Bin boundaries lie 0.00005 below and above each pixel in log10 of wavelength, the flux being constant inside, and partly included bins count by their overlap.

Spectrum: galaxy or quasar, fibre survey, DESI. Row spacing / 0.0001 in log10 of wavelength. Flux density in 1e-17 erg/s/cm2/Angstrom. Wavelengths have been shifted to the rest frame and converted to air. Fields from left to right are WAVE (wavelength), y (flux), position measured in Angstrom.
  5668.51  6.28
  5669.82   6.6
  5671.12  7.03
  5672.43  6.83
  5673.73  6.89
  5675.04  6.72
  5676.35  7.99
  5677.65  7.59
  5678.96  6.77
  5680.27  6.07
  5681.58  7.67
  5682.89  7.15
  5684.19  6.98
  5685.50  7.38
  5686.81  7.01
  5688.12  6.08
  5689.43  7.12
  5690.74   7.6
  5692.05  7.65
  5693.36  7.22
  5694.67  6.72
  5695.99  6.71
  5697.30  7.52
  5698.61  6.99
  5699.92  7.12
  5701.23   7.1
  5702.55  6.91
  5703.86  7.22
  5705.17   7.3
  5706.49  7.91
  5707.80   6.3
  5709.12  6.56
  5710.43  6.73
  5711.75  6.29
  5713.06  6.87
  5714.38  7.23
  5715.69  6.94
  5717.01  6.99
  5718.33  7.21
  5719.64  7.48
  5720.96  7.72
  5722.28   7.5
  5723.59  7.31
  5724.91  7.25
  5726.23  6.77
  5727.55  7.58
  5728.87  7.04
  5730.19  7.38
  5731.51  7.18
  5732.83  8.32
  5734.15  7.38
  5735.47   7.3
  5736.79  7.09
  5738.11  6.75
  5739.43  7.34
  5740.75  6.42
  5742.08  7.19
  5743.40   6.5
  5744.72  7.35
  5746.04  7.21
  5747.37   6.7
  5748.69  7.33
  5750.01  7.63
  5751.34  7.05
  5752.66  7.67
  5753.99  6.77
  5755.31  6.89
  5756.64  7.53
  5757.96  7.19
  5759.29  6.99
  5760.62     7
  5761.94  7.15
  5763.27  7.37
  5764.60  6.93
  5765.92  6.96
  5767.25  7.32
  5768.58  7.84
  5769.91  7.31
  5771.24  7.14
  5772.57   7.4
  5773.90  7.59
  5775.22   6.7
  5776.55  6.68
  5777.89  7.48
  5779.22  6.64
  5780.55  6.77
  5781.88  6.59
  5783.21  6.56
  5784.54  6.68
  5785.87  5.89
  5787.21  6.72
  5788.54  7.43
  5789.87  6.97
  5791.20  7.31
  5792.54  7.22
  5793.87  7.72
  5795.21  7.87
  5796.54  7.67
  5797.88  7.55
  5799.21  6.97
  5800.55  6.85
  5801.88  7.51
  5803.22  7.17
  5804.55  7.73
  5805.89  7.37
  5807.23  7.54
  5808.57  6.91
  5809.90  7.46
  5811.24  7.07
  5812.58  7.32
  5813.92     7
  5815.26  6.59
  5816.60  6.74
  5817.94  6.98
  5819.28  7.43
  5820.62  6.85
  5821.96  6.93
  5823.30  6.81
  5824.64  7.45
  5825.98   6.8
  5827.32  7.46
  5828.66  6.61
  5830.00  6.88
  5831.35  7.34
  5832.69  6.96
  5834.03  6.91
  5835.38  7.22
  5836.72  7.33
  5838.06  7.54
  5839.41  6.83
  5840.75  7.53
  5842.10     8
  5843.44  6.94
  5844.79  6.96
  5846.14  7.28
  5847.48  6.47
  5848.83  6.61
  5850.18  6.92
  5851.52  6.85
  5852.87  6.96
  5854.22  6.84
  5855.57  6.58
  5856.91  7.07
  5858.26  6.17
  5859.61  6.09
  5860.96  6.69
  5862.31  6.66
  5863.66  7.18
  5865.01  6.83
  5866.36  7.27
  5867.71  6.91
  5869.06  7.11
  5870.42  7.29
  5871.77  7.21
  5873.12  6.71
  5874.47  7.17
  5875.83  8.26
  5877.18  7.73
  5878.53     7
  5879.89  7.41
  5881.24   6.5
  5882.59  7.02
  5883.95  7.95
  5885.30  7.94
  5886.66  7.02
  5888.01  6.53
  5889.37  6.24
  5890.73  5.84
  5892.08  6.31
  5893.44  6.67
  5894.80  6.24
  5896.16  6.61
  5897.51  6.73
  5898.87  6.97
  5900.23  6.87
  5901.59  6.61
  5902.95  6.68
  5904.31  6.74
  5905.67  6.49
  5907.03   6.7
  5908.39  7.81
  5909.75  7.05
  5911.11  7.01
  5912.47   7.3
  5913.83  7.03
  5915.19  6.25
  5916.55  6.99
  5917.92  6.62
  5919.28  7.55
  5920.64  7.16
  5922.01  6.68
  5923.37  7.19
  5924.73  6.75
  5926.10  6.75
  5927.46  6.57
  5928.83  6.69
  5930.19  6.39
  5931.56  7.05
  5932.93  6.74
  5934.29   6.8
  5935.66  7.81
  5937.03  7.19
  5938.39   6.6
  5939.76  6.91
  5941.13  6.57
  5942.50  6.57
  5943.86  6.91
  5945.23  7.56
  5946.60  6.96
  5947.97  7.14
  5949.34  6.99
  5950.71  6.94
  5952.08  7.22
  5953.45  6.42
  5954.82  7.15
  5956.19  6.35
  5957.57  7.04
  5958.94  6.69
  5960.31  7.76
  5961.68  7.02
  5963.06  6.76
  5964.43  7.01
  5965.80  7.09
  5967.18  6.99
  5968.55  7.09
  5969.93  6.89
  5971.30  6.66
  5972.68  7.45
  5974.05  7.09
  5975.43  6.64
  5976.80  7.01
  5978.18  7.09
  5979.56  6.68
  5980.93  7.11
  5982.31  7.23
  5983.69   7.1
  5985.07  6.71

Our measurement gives 0.6 Angstrom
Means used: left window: 7.05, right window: 6.89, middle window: 6.85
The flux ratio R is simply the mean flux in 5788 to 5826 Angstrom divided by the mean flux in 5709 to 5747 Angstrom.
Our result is 1.0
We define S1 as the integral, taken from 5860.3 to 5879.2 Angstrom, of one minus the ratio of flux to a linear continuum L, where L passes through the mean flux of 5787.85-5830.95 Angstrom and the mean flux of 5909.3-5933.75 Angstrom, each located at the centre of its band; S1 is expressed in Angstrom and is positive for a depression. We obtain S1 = -0.3 Angstrom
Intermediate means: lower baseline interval 7.19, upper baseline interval 6.88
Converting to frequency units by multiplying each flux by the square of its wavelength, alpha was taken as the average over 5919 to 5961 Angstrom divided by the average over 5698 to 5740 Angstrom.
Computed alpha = 1.04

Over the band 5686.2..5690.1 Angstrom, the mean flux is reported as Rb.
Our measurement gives 6.74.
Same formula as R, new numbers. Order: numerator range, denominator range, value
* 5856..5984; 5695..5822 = 0.97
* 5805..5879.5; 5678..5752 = 0.99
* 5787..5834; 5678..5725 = 1.01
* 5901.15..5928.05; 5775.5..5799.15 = 0.98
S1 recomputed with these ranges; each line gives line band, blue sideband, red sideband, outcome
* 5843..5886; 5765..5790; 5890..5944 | -0.9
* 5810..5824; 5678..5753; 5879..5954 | 0.0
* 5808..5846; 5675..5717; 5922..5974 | -0.6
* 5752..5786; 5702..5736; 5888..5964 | 0.2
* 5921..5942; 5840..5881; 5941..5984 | 0.4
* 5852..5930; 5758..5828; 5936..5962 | 1.4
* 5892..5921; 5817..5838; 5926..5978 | 0.6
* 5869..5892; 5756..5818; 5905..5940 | -0.3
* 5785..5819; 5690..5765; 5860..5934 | -0.7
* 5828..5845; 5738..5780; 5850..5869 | -0.7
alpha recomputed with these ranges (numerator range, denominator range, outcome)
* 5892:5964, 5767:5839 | 1.01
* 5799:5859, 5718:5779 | 1.01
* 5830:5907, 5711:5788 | 1.02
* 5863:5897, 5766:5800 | 1.02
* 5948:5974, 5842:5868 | 1.06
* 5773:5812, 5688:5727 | 1.04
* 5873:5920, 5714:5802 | 1.02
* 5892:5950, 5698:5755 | 1.03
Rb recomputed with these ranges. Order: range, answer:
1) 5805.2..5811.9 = 7.27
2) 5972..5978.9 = 7.05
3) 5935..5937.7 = 7.49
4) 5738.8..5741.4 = 6.88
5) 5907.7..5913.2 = 7.3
